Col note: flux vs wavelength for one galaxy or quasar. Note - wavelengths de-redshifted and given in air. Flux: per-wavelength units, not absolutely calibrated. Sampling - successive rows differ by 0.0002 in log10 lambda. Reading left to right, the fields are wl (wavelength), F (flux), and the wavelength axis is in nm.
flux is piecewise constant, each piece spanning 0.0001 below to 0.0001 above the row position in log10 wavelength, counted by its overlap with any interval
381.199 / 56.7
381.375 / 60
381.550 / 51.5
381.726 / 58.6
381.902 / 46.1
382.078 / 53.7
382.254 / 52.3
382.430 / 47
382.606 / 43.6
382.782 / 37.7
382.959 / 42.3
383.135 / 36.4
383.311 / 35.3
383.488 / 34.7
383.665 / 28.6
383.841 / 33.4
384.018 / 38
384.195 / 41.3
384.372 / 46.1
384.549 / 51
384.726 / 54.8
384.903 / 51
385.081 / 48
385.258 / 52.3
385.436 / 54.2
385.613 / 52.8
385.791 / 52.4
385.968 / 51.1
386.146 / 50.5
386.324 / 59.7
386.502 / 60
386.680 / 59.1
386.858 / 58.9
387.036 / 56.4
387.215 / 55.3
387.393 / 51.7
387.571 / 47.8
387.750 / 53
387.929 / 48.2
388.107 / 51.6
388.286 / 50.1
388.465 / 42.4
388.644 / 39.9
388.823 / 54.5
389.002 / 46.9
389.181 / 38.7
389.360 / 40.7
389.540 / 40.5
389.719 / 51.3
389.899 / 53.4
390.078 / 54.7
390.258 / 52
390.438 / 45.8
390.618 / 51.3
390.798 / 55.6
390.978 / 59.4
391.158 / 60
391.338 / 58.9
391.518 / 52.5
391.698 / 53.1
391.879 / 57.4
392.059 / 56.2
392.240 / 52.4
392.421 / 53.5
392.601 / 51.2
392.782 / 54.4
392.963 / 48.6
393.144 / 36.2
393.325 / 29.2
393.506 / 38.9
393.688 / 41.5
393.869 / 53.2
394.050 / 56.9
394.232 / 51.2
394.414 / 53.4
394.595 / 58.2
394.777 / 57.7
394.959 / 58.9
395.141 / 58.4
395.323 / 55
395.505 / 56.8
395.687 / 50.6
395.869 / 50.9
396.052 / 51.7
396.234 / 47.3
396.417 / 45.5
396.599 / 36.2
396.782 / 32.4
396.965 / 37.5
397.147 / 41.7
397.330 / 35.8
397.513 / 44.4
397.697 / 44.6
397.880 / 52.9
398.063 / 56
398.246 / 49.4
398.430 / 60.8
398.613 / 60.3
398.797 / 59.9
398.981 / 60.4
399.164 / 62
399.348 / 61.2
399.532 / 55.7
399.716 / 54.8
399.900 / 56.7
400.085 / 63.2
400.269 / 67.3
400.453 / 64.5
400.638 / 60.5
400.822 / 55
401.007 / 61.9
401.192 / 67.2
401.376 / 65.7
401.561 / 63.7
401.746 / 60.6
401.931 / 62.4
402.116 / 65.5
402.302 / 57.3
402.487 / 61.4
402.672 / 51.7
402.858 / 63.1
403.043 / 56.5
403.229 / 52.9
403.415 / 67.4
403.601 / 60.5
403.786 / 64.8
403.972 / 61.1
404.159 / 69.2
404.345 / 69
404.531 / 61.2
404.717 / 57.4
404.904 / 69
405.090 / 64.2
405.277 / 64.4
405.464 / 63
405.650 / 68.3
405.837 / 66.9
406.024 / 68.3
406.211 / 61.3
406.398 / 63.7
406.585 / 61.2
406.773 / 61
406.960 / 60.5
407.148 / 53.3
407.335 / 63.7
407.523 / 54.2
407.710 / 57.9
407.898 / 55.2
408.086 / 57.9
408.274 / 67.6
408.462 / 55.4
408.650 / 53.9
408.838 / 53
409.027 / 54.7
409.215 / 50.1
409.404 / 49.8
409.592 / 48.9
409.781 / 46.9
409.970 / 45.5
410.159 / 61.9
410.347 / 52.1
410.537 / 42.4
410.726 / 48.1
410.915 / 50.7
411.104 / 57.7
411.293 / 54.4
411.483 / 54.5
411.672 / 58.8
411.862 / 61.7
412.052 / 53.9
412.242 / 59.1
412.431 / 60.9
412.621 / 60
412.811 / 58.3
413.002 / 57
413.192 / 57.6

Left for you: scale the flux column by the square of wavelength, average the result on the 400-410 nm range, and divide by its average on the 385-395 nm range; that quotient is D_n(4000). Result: 1.3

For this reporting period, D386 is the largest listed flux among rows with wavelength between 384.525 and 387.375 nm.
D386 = 60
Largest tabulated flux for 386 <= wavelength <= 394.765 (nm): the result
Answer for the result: 60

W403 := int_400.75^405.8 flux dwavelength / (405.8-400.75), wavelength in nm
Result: 62.5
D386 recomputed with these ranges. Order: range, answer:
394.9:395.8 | 58.9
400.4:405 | 69.2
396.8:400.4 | 67.3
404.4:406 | 69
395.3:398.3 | 56.8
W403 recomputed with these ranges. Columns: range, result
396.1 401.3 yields 53.5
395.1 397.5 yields 45.8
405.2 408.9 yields 60.6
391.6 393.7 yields 47.9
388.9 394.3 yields 49.9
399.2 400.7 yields 60.5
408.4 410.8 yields 50.9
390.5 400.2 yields 51.8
